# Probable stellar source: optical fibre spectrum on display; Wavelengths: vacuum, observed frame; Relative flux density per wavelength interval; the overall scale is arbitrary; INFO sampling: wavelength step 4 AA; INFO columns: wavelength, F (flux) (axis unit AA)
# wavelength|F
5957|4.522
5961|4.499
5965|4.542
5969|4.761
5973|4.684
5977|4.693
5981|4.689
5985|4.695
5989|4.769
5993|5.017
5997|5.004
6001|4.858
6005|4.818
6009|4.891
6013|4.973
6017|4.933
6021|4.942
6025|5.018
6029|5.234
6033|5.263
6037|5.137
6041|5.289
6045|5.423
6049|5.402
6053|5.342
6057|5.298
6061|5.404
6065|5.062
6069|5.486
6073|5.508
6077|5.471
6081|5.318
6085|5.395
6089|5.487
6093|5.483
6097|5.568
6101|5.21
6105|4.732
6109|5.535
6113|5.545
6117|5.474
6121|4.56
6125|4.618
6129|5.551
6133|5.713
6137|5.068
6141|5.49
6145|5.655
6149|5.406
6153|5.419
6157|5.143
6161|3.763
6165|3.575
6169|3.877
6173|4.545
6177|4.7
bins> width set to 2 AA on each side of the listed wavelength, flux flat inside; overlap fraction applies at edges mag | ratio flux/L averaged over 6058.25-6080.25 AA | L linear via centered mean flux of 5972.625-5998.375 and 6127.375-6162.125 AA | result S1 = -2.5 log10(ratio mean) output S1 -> -0.069 mag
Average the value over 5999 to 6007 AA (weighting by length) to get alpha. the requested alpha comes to 4.84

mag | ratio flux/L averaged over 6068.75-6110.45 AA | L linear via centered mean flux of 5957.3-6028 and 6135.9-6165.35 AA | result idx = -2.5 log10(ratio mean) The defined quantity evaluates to -0.09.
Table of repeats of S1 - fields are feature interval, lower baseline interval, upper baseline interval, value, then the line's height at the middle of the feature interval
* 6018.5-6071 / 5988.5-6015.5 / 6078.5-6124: -0.037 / 5.07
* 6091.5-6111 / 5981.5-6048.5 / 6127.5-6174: -0.071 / 4.97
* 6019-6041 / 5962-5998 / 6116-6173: -0.073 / 4.8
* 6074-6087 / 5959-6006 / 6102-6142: -0.067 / 5.08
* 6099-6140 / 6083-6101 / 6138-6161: 0.032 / 5.36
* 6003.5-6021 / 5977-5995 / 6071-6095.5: 0.011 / 4.96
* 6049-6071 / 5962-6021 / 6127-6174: -0.098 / 4.87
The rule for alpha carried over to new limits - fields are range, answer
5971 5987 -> 4.69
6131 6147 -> 5.48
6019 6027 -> 4.98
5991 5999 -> 5.01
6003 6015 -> 4.89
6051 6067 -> 5.28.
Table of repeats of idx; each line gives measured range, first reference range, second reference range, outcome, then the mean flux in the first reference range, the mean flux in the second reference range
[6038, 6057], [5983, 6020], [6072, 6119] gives -0.04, 4.89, 5.39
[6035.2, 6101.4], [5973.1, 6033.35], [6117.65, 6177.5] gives -0.10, 4.9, 4.89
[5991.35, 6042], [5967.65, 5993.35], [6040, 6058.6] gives 0.01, 4.74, 5.36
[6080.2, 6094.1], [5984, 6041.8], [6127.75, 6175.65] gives -0.10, 4.99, 4.92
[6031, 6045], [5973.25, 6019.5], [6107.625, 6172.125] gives -0.08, 4.84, 5.01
